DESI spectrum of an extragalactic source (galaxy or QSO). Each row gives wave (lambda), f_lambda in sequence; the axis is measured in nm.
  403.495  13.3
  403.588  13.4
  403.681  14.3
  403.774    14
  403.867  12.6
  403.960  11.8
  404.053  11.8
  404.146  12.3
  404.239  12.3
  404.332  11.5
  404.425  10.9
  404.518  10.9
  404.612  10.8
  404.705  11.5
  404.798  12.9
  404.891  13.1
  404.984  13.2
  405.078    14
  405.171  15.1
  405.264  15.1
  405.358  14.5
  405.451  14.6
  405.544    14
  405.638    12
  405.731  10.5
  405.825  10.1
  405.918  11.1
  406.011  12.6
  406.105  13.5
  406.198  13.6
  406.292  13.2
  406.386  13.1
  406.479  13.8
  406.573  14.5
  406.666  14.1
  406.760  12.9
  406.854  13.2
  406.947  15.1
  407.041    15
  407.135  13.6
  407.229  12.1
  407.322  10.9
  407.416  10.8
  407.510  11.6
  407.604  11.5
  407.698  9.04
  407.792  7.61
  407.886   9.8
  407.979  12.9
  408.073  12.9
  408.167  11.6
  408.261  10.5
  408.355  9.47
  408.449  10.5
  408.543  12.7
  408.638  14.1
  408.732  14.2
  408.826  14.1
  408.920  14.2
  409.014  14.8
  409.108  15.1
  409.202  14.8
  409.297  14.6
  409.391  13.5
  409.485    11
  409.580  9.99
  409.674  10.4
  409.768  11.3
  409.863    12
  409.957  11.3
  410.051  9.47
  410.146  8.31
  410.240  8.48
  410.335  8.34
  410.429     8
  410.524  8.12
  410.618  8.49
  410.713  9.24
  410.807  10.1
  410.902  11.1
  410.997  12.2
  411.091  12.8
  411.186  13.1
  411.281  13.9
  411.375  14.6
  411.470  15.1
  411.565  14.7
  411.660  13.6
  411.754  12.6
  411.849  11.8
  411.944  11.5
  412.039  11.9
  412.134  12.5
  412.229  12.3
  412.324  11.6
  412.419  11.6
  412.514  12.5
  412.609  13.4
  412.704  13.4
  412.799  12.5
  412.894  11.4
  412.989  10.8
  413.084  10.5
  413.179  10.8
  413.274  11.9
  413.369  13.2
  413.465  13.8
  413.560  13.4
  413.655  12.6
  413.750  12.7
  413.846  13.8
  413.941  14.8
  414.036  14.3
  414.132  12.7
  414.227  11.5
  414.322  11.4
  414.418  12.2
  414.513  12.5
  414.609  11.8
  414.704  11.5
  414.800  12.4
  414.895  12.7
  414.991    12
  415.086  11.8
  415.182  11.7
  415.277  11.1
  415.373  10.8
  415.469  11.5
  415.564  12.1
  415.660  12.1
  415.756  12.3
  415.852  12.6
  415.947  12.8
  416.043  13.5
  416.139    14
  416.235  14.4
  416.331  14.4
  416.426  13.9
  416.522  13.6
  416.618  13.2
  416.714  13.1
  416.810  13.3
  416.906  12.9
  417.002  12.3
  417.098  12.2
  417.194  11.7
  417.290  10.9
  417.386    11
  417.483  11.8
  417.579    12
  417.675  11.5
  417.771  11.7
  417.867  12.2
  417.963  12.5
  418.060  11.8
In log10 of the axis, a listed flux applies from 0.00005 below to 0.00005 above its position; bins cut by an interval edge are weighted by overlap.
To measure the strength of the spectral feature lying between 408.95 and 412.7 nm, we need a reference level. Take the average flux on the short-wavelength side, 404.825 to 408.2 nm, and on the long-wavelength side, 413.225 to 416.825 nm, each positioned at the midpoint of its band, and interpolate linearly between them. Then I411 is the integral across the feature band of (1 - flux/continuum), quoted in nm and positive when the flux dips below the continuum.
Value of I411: 0.257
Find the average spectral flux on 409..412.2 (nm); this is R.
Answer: 11.7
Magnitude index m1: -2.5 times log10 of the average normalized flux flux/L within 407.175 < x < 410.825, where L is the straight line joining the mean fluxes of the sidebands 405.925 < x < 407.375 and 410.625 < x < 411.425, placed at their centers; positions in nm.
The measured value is 0.12 mag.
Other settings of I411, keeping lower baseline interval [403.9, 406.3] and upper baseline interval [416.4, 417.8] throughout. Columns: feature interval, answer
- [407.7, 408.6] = 0.12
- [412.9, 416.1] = 0.02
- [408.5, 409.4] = -0.13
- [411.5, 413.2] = 0.02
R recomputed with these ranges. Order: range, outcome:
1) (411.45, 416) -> 12.4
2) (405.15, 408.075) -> 12.6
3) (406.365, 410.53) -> 11.9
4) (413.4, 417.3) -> 12.7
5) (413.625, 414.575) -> 12.8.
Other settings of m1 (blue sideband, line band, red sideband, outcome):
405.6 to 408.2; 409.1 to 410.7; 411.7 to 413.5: 0.147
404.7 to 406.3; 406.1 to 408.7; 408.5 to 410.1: 0.058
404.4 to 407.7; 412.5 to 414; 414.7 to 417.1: 0.007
